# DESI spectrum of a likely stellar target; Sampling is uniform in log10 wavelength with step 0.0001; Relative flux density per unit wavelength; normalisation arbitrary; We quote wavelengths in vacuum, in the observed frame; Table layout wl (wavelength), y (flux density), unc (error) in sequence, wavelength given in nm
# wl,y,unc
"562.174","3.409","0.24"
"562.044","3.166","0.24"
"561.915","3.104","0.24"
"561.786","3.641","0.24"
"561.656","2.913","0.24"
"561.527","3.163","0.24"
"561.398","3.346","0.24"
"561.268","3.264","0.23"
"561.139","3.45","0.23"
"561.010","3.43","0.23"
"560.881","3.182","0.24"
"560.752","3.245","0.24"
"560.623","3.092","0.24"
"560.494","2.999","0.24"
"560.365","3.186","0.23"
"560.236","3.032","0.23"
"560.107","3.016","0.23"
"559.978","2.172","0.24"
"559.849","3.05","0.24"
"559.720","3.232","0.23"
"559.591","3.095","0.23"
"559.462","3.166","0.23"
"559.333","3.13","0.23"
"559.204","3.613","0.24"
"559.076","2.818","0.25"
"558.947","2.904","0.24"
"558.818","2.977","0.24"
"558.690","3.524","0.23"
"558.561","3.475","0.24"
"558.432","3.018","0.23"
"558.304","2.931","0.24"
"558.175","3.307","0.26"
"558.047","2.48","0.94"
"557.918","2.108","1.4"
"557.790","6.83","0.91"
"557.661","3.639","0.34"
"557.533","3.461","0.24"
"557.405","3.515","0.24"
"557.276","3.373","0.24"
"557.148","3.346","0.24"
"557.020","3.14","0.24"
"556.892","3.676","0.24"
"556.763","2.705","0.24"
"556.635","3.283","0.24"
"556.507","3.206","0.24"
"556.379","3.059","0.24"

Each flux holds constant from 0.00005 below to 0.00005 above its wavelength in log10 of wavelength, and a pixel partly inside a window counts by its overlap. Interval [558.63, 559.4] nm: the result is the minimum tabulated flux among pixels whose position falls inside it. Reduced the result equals 2.818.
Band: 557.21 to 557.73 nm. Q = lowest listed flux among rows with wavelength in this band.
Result 3.373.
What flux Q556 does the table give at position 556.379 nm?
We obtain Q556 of 3.059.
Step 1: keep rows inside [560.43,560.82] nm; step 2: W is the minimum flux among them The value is 2.999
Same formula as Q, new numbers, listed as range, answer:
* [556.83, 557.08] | 3.14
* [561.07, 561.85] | 2.913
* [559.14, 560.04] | 2.172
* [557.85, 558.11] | 2.108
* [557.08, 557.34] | 3.346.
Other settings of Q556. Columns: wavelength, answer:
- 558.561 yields 3.475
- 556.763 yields 2.705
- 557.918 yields 2.108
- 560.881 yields 3.182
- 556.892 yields 3.676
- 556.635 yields 3.283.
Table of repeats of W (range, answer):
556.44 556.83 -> 2.705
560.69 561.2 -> 3.182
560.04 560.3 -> 3.016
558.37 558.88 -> 2.977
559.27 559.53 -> 3.13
